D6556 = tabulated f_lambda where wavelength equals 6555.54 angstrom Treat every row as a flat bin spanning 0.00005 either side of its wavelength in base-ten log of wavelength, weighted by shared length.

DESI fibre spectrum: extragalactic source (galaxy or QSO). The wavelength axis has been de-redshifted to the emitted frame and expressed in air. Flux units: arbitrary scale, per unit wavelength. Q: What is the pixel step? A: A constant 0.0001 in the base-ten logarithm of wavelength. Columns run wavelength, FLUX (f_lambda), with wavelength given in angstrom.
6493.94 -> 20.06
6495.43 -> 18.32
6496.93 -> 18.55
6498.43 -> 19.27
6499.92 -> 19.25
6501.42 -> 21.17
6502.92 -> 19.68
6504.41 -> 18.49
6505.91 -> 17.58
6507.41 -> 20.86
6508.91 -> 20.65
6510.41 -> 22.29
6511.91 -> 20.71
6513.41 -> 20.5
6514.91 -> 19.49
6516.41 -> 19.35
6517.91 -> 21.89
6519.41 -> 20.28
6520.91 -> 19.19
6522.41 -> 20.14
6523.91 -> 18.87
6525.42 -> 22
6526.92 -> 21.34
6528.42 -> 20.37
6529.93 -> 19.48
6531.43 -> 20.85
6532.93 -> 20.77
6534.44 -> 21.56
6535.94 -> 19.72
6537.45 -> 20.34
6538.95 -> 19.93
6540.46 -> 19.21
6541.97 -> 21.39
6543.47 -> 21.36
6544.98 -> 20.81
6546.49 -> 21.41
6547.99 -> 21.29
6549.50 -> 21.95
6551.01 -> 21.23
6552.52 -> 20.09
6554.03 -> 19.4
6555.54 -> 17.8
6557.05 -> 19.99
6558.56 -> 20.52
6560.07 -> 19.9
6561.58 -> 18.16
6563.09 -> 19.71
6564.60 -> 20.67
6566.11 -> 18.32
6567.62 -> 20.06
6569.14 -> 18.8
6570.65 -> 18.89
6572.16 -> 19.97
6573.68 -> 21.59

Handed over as 17.8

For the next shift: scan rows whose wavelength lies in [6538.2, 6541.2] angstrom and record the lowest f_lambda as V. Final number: 19.21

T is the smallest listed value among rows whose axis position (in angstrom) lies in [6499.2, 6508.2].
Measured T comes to 17.58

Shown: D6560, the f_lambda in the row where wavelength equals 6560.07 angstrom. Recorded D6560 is 19.9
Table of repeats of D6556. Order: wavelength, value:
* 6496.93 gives 18.55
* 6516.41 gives 19.35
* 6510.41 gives 22.29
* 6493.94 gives 20.06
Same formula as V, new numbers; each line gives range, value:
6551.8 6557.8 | 17.8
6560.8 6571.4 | 18.16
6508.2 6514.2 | 20.5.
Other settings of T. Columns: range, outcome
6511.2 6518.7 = 19.35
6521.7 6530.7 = 18.87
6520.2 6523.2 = 19.19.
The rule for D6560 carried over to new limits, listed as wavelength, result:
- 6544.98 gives 20.81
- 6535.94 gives 19.72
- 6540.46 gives 19.21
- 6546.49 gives 21.41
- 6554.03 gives 19.4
